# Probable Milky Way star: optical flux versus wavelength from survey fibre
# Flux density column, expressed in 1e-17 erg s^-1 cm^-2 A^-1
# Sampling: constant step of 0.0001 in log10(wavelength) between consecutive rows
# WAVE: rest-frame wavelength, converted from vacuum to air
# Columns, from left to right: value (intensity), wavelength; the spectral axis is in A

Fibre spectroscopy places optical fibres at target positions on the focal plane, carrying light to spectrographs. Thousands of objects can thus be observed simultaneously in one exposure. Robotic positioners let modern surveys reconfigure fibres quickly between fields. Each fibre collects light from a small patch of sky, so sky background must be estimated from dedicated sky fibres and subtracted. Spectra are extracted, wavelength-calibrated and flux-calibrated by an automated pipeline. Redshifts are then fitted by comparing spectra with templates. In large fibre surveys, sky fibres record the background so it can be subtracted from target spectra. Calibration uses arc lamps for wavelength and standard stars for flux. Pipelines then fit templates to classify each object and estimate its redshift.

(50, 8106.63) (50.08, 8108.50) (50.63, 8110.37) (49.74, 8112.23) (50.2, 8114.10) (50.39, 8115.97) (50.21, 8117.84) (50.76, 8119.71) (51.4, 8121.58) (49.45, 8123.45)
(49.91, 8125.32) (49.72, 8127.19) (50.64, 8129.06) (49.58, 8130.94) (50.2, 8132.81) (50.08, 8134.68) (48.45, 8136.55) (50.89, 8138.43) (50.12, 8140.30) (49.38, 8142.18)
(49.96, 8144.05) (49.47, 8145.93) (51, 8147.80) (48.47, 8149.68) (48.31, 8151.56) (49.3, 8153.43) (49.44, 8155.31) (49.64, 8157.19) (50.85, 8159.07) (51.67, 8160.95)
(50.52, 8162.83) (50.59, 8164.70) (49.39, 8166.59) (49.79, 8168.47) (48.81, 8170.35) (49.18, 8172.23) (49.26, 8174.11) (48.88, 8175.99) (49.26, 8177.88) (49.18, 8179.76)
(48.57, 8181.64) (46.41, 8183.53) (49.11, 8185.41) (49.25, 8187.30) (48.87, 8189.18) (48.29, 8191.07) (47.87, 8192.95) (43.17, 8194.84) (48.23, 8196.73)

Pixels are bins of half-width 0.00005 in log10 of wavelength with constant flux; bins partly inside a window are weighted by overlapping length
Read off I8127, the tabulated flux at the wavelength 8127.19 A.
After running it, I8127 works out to 49.72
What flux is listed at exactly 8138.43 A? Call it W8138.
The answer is 50.89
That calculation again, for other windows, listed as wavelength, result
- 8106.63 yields 50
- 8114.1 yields 50.2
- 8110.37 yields 50.63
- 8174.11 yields 49.26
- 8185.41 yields 49.11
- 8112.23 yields 49.74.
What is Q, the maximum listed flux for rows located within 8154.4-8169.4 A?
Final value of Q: 51.67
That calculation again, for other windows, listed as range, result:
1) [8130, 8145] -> 50.89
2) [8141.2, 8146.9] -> 49.96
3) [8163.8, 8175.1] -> 50.59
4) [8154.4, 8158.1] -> 49.64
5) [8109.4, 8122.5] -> 51.4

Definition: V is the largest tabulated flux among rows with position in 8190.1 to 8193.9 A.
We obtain 48.29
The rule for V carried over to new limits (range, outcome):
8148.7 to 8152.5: 48.47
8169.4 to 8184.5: 49.26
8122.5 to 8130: 50.64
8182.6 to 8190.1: 49.25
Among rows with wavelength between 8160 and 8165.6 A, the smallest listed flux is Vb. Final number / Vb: 50.52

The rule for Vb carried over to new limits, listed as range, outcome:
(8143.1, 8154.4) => 48.31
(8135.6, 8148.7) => 48.45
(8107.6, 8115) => 49.74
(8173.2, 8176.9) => 48.88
